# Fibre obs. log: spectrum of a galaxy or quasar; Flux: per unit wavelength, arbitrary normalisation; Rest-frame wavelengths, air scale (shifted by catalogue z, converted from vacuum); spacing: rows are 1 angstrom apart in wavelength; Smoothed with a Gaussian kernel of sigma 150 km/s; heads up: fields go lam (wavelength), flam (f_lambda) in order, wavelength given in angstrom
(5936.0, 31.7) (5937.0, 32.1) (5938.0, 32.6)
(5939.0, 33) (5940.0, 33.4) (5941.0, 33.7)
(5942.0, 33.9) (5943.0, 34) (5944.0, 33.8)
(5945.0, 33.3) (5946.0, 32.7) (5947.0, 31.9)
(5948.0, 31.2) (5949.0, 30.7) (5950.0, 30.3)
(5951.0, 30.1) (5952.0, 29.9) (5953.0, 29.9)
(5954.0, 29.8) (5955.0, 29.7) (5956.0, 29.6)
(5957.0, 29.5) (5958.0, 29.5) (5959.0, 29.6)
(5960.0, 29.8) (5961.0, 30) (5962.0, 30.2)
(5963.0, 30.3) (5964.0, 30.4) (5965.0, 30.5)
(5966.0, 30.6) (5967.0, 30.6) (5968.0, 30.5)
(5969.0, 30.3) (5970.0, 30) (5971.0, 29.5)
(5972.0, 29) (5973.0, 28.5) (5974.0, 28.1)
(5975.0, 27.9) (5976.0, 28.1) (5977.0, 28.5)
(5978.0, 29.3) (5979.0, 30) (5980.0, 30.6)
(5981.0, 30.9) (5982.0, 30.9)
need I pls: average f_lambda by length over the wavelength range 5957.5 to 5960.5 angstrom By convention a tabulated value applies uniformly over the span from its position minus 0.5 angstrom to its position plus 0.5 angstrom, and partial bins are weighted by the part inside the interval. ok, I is 29.6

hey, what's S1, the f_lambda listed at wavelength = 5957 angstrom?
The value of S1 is 29.5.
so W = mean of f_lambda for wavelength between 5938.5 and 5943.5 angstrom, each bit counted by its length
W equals 33.6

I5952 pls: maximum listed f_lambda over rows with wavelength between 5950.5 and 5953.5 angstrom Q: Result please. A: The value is 30.1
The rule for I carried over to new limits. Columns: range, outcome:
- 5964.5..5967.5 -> 30.6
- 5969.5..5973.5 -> 29.2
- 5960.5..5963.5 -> 30.2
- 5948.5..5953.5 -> 30.2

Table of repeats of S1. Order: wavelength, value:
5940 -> 33.4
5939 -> 33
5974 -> 28.1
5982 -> 30.9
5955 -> 29.7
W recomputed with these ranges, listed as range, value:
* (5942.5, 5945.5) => 33.7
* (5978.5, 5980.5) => 30.3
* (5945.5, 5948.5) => 31.9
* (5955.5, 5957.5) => 29.6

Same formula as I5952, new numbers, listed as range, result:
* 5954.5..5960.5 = 29.8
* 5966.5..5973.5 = 30.6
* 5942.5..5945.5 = 34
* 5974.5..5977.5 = 28.5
